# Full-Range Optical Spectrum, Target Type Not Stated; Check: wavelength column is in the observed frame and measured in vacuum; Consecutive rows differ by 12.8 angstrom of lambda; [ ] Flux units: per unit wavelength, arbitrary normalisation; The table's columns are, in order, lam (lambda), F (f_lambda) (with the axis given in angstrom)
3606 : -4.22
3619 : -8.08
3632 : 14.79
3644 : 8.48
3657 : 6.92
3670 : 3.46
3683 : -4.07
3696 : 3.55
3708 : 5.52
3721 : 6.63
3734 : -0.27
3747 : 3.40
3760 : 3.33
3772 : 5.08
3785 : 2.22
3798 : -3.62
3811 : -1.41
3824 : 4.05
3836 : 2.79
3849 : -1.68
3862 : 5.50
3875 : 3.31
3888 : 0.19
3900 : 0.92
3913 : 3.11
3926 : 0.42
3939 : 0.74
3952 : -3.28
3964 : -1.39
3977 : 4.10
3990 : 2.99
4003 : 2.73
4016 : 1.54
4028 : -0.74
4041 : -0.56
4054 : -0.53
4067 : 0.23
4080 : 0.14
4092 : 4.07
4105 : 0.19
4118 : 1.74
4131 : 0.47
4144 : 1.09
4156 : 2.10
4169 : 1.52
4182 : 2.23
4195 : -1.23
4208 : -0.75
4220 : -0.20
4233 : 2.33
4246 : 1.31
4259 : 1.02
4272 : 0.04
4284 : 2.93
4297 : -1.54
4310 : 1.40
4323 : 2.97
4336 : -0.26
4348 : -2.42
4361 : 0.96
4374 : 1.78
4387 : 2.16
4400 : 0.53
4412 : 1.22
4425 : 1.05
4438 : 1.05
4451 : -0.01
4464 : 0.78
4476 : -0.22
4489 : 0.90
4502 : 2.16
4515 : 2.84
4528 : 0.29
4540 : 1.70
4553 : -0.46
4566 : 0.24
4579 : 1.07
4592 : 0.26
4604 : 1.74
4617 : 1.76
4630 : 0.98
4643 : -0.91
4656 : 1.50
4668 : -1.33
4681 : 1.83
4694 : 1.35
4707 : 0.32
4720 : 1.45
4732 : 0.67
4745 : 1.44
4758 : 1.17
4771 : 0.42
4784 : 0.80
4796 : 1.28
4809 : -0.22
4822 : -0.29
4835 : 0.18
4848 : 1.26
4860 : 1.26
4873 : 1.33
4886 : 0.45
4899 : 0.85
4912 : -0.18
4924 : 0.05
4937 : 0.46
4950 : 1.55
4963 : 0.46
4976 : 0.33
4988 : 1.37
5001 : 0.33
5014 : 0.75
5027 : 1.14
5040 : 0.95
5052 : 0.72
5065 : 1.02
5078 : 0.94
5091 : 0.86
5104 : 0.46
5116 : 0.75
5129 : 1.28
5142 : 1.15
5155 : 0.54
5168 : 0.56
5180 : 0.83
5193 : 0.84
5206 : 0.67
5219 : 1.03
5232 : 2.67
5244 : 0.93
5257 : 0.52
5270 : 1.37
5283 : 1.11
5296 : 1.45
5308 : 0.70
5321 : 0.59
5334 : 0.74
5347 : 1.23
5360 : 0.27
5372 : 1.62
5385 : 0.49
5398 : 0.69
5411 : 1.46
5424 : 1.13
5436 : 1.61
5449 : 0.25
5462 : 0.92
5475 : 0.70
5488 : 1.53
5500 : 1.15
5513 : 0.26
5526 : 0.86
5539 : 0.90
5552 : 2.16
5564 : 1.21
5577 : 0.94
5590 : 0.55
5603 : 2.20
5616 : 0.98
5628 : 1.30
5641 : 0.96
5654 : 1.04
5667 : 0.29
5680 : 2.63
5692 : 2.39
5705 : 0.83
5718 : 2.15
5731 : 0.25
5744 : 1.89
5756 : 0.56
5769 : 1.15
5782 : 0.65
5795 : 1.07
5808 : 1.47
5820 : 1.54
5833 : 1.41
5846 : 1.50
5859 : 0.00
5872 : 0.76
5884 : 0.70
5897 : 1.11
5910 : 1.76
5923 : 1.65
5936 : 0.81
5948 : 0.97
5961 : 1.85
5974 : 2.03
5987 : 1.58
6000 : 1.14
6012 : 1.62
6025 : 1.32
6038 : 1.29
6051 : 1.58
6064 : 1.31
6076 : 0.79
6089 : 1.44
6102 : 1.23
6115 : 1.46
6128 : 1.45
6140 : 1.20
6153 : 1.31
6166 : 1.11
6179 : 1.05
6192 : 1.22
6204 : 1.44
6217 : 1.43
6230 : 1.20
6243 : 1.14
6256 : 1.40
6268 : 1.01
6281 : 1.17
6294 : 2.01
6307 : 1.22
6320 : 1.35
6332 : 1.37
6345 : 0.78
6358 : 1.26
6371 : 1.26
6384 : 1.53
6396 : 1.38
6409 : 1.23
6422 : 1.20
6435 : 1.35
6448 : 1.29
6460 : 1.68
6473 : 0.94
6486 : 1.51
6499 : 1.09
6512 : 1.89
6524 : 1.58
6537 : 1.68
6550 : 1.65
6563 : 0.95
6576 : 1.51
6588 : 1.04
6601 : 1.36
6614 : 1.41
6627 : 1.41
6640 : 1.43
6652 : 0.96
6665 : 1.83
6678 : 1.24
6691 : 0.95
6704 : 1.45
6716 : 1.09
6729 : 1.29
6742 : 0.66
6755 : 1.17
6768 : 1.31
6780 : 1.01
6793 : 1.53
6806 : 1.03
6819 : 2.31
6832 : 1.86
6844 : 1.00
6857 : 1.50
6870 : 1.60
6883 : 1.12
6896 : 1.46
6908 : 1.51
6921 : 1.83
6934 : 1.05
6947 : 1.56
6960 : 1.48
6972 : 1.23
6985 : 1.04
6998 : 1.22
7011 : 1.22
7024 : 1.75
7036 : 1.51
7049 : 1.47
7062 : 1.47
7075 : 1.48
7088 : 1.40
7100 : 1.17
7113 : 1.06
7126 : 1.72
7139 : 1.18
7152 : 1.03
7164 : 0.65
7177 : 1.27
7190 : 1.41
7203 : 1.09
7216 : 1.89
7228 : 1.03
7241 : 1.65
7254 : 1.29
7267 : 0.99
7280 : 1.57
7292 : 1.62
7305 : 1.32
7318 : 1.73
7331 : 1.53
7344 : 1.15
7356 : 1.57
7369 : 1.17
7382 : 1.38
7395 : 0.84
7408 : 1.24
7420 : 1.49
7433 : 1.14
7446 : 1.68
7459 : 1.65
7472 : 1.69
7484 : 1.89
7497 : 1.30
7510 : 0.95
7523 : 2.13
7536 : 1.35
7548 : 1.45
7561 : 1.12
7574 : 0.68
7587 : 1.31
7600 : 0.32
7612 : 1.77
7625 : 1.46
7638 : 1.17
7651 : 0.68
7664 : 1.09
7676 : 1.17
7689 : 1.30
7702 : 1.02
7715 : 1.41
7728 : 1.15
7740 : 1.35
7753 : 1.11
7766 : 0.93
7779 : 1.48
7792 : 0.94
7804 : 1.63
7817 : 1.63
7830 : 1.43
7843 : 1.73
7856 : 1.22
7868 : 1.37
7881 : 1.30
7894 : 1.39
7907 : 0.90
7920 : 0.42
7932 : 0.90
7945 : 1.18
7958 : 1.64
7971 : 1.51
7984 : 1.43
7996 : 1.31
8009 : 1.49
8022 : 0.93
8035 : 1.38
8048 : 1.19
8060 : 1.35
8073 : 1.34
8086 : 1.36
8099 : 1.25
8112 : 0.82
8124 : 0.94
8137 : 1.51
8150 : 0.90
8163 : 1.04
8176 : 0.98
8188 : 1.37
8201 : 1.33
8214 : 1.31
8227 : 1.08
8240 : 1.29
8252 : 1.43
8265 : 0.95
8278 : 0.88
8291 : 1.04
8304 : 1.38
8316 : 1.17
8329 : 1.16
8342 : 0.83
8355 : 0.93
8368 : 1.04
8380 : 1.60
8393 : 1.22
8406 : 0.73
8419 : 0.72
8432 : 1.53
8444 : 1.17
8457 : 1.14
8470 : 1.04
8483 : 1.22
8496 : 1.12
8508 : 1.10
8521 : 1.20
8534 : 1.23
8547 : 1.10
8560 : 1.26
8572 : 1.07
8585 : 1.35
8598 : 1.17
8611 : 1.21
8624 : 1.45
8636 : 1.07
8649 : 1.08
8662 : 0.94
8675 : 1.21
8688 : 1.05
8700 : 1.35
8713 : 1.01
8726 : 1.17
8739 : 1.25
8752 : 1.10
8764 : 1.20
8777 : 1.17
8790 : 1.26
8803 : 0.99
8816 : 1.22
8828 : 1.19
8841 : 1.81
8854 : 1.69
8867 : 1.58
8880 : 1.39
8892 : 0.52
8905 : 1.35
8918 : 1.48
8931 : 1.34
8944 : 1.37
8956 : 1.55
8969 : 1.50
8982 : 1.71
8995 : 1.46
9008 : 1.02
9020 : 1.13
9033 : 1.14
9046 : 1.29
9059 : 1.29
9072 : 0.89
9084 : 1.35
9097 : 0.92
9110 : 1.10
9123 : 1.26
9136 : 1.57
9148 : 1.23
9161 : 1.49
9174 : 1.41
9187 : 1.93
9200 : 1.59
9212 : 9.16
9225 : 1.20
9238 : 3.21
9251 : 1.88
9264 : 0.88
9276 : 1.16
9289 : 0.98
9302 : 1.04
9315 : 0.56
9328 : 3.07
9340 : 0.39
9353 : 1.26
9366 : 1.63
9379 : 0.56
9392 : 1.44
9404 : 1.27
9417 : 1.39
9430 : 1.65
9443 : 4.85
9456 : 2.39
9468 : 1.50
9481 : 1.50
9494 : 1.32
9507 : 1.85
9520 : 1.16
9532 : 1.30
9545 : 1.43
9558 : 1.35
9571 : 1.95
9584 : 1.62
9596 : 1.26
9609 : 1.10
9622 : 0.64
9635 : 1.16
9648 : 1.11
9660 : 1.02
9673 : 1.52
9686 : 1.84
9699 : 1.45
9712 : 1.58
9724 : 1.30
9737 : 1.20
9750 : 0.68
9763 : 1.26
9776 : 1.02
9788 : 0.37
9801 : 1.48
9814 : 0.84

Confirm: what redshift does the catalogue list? 0.403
